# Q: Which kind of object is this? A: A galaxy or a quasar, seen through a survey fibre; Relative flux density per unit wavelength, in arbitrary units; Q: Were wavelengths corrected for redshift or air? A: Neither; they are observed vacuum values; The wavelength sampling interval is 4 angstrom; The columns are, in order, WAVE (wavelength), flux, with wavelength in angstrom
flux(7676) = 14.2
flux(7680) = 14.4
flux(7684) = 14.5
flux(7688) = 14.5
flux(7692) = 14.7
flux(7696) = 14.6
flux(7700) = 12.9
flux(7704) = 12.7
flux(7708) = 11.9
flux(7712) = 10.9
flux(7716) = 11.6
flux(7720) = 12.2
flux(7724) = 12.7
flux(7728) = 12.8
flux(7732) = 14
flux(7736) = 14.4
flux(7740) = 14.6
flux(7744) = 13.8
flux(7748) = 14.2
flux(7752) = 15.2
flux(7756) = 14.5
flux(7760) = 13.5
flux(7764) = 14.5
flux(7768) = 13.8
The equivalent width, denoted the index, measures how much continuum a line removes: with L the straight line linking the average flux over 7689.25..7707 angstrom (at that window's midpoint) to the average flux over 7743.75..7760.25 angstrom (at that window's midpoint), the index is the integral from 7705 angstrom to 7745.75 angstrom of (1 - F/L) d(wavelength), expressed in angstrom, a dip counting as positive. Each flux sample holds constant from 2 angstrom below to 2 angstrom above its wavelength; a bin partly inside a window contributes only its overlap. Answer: 3.33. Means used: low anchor 13.7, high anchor 14.4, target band 12.9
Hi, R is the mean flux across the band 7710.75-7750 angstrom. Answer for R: 13.2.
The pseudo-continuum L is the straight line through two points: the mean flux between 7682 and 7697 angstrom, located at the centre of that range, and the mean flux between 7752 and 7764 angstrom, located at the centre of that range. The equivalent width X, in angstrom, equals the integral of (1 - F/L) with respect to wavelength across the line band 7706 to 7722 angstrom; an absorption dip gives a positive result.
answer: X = 3.1 angstrom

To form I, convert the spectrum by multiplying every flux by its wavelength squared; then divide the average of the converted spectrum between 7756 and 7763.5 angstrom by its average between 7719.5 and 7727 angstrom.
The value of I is 1.12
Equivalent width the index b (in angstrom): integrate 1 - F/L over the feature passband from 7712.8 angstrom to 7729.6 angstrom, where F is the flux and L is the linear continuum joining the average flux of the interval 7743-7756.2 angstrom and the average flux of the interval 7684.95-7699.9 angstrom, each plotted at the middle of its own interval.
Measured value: 2.6 angstrom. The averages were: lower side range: 14.4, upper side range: 14.5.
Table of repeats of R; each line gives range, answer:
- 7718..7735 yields 13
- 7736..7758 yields 14.5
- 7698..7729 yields 12.2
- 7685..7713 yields 13.3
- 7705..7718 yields 11.6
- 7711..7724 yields 11.8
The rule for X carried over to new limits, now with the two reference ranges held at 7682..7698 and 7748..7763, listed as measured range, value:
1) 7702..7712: 1.7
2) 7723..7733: 0.9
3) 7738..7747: 0.1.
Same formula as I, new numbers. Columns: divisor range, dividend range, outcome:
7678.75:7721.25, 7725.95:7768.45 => 1.09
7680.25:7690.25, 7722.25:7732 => 0.91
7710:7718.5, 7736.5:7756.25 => 1.29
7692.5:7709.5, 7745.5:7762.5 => 1.10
